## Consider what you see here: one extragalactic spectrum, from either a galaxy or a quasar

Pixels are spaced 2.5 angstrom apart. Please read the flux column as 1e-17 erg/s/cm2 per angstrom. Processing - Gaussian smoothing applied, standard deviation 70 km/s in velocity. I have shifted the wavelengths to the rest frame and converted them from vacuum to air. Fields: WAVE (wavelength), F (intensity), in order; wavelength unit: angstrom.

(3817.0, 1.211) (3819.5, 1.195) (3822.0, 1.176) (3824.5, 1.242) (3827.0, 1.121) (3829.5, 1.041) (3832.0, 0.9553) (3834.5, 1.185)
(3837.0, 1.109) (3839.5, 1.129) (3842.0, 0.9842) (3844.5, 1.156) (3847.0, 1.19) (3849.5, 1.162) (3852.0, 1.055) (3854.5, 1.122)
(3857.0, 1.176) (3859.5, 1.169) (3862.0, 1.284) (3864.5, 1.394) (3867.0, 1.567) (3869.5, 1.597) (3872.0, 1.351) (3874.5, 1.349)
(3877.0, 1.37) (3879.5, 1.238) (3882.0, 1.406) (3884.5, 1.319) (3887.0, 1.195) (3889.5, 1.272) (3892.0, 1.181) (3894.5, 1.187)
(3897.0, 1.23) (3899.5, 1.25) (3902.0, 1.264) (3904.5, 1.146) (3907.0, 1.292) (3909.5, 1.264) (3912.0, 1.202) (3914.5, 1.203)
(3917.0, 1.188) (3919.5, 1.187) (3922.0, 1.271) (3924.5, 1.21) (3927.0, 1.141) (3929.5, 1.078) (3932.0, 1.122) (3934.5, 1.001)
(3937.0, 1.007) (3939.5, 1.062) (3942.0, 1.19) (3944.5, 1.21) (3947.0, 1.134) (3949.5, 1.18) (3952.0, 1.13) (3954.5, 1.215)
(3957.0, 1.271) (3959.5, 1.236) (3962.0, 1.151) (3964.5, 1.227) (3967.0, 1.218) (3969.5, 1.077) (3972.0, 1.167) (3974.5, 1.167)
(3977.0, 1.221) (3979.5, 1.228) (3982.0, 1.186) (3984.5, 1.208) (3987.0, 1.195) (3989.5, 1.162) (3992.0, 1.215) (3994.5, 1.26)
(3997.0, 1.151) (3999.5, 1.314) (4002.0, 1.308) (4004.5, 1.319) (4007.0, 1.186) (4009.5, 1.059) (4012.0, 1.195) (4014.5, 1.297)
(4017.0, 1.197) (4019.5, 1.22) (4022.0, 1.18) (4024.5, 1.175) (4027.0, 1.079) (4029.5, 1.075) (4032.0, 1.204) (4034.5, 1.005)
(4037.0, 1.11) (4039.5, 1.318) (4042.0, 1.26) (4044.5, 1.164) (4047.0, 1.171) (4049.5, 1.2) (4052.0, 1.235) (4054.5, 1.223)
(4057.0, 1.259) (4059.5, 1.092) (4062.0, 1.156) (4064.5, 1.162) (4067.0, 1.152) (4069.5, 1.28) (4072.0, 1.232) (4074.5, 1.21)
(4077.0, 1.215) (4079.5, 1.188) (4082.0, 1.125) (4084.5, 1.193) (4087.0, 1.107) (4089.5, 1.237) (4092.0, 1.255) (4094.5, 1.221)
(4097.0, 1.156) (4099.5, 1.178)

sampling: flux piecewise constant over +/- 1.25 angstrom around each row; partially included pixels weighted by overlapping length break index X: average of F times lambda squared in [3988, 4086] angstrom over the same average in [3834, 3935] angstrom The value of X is 1.05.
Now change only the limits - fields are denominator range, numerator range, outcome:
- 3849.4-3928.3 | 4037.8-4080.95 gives 1.04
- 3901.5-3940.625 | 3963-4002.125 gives 1.07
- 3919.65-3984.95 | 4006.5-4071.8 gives 1.06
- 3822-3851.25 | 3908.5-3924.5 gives 1.14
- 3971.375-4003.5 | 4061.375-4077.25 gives 1.03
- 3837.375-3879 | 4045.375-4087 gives 1.06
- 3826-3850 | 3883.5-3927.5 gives 1.15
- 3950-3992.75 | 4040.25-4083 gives 1.05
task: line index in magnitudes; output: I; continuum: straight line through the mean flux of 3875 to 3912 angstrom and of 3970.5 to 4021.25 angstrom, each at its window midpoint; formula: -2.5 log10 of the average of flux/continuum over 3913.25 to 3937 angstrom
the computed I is 0.087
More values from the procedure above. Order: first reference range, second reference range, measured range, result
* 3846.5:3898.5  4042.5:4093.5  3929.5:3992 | 0.07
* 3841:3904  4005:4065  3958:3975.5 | 0.03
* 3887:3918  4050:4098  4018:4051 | 0.03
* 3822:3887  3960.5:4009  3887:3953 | 0.03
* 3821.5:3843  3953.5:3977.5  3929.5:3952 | 0.06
